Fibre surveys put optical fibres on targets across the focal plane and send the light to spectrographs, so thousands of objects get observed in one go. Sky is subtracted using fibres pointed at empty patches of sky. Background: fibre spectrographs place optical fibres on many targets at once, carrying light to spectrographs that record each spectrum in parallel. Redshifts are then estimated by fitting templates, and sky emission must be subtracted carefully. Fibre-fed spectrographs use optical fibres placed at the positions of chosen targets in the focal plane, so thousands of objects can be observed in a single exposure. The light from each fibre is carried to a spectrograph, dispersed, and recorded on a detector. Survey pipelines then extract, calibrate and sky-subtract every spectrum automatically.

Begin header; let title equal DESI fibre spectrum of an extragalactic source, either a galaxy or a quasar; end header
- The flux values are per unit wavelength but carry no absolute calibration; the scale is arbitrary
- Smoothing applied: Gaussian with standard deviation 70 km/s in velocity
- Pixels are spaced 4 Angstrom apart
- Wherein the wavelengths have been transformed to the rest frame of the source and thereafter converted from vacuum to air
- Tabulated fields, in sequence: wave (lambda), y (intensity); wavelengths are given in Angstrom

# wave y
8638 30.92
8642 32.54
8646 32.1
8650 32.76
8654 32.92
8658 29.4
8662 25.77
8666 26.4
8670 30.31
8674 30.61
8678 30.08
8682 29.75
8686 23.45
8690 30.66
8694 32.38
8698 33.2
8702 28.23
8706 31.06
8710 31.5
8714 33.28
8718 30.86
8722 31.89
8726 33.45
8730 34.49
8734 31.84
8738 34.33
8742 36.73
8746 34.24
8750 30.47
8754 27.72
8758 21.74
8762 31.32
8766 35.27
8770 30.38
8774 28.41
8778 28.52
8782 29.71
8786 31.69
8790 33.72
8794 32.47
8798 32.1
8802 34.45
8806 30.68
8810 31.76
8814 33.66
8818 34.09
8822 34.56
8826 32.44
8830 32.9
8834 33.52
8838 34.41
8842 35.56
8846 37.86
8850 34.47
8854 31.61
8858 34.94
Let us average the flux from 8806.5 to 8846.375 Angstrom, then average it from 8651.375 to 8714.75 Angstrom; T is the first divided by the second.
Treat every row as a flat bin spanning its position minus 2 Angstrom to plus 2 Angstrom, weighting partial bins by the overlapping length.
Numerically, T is 1.13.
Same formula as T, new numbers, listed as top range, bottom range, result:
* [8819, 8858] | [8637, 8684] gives 1.13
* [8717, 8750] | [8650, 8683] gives 1.13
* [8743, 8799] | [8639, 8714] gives 1.01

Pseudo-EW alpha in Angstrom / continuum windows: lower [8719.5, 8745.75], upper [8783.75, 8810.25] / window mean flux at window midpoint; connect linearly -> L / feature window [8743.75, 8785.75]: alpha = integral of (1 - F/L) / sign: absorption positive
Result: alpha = 4.1 Angstrom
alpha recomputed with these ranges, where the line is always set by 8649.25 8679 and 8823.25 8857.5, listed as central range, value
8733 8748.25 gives -1.3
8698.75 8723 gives -0.3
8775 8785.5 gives 1.0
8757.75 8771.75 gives 0.7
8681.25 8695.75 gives 0.6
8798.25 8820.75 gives 0.3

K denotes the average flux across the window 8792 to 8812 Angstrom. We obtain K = 32.3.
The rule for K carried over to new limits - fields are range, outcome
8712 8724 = 32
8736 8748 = 35.1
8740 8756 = 32.3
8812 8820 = 33.9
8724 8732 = 34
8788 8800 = 32.8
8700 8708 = 29.6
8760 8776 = 31.3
